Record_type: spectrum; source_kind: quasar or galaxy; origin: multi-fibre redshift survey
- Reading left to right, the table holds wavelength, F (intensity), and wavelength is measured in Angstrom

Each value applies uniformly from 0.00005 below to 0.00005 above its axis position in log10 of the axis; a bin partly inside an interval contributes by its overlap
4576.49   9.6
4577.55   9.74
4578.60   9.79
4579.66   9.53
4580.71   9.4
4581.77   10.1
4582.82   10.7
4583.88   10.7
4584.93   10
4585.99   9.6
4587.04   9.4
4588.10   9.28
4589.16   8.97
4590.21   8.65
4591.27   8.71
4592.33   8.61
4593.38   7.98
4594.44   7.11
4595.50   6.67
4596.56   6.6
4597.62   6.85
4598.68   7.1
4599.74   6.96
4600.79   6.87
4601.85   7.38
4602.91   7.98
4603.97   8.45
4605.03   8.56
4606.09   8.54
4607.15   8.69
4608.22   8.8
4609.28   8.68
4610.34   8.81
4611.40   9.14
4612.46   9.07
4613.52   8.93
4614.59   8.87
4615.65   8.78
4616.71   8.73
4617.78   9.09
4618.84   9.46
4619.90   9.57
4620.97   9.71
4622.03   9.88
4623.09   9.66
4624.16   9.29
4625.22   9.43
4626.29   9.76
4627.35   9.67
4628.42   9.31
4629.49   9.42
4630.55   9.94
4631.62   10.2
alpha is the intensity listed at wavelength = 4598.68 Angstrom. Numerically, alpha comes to 7.1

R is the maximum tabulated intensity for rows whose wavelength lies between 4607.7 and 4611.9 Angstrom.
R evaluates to 9.14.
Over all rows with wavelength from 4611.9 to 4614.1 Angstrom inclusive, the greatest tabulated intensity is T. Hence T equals 9.07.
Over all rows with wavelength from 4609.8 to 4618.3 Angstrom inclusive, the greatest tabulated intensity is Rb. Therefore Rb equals 9.14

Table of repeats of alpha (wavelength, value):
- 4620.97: 9.71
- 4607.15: 8.69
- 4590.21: 8.65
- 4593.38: 7.98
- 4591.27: 8.71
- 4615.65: 8.78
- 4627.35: 9.67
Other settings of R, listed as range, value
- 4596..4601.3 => 7.1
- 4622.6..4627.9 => 9.76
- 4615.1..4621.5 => 9.71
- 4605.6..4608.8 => 8.8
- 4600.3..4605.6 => 8.56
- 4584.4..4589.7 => 10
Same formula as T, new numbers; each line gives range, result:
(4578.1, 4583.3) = 10.7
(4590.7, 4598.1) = 8.71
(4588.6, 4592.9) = 8.97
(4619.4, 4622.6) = 9.88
